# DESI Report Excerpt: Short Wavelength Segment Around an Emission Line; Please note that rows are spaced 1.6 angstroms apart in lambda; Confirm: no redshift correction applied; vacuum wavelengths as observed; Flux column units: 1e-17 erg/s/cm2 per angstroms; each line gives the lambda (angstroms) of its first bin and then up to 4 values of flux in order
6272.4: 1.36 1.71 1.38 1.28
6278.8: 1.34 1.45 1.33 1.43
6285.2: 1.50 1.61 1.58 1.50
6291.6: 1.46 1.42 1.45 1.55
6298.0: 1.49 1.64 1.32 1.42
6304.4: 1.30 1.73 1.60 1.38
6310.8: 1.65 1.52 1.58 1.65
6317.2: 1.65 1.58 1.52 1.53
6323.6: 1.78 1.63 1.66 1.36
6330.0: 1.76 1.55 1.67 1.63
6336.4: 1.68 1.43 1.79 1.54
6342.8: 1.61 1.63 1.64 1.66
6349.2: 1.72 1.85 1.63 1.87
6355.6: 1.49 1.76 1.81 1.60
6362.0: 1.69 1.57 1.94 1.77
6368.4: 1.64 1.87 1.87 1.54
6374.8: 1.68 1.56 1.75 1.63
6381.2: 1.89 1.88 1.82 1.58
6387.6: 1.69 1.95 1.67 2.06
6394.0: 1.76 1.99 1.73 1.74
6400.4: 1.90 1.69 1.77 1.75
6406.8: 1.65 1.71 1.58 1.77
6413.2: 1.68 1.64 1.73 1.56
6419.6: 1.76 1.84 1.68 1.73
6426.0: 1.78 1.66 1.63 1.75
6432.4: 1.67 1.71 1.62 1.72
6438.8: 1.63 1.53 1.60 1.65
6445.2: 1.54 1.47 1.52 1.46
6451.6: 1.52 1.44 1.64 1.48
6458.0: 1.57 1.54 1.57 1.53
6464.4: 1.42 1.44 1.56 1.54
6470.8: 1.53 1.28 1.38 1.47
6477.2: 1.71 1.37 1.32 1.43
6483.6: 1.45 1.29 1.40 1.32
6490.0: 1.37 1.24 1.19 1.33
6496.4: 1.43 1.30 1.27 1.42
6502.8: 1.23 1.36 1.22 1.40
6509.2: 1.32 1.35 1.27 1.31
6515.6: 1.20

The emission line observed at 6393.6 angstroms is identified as C III] 1909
